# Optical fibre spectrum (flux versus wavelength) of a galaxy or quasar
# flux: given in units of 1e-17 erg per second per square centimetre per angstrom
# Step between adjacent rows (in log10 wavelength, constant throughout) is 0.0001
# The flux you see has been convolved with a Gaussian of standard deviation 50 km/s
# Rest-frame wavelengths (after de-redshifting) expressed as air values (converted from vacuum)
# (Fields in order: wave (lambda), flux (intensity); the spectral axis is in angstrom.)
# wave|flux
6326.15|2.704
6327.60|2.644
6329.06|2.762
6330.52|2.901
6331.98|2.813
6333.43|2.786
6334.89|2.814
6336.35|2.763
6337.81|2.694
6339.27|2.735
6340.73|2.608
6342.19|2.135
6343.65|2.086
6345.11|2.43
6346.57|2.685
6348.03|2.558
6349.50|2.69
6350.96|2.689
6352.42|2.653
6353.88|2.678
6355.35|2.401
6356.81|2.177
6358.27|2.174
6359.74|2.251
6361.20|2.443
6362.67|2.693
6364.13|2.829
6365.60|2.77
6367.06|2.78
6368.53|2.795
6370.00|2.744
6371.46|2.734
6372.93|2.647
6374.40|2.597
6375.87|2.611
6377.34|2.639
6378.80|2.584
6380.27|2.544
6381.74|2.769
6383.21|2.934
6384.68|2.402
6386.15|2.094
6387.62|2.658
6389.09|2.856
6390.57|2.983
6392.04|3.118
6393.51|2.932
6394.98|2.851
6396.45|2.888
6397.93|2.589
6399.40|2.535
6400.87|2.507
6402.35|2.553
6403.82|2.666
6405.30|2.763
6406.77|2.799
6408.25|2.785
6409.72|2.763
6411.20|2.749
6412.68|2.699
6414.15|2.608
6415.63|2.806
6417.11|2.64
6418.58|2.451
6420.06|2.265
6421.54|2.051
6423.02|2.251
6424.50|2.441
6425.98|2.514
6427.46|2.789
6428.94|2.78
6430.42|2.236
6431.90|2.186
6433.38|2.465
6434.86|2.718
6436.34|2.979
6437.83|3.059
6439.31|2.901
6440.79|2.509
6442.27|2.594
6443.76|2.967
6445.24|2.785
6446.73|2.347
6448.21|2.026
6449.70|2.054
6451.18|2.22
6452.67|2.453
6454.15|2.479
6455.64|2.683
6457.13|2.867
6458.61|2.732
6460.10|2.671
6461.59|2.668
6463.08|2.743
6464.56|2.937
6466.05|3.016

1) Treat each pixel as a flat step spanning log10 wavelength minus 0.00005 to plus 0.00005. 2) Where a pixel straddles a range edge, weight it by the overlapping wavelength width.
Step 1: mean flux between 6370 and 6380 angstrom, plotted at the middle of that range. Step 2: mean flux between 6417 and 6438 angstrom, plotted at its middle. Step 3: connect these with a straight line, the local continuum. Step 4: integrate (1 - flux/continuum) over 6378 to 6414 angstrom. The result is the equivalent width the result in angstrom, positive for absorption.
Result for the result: -1.7 angstrom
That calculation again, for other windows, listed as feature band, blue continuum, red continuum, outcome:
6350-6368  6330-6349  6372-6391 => 0.50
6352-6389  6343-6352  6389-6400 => 1.33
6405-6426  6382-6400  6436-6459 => 0.84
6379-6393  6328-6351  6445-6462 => -0.72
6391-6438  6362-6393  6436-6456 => -0.10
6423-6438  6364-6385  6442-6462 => -0.02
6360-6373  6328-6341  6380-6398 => 0.26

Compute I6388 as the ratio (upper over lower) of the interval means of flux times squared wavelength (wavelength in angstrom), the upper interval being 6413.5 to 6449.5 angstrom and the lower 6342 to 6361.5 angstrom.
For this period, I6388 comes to 1.1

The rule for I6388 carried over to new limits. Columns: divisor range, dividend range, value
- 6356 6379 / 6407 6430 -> 1.01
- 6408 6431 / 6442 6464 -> 1.01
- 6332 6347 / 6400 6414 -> 1.06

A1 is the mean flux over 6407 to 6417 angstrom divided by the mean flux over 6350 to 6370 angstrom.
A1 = 1.06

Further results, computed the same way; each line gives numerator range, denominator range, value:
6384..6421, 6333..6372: 1.04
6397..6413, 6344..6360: 1.08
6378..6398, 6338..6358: 1.09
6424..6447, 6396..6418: 0.99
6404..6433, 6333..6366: 1.00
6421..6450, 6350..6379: 0.98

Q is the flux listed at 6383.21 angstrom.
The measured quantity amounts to 2.934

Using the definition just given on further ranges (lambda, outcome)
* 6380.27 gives 2.544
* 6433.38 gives 2.465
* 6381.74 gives 2.769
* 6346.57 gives 2.685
